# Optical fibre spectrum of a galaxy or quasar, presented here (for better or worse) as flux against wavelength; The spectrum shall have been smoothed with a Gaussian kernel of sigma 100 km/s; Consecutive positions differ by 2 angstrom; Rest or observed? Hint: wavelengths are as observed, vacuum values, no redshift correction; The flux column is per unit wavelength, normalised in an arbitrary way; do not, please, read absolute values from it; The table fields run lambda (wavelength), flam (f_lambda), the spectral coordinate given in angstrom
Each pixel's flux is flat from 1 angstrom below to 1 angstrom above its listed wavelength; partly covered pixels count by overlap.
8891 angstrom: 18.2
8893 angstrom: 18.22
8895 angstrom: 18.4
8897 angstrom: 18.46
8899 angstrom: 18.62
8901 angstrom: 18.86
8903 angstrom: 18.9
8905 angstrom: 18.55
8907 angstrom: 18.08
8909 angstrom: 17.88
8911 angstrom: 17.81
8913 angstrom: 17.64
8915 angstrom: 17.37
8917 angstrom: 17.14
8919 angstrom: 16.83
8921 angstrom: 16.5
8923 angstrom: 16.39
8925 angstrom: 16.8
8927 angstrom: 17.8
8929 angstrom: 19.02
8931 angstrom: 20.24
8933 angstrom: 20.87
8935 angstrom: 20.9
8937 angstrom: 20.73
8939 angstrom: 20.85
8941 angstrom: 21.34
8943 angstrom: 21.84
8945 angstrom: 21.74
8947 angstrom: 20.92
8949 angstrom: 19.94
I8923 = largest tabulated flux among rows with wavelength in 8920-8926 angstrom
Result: 16.8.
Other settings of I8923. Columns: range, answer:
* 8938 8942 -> 21.34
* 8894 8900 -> 18.62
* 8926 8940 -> 20.9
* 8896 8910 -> 18.9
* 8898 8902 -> 18.86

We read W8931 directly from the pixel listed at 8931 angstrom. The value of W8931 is 20.24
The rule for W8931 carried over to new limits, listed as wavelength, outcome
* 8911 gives 17.81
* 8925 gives 16.8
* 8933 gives 20.87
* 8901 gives 18.86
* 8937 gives 20.73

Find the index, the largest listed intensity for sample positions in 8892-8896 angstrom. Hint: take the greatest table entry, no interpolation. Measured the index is 18.4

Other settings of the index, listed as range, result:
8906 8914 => 18.08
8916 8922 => 17.14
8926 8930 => 19.02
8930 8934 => 20.87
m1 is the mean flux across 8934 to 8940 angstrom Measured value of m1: 20.8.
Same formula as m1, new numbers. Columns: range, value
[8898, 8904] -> 18.8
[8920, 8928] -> 16.9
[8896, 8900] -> 18.5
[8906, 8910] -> 18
